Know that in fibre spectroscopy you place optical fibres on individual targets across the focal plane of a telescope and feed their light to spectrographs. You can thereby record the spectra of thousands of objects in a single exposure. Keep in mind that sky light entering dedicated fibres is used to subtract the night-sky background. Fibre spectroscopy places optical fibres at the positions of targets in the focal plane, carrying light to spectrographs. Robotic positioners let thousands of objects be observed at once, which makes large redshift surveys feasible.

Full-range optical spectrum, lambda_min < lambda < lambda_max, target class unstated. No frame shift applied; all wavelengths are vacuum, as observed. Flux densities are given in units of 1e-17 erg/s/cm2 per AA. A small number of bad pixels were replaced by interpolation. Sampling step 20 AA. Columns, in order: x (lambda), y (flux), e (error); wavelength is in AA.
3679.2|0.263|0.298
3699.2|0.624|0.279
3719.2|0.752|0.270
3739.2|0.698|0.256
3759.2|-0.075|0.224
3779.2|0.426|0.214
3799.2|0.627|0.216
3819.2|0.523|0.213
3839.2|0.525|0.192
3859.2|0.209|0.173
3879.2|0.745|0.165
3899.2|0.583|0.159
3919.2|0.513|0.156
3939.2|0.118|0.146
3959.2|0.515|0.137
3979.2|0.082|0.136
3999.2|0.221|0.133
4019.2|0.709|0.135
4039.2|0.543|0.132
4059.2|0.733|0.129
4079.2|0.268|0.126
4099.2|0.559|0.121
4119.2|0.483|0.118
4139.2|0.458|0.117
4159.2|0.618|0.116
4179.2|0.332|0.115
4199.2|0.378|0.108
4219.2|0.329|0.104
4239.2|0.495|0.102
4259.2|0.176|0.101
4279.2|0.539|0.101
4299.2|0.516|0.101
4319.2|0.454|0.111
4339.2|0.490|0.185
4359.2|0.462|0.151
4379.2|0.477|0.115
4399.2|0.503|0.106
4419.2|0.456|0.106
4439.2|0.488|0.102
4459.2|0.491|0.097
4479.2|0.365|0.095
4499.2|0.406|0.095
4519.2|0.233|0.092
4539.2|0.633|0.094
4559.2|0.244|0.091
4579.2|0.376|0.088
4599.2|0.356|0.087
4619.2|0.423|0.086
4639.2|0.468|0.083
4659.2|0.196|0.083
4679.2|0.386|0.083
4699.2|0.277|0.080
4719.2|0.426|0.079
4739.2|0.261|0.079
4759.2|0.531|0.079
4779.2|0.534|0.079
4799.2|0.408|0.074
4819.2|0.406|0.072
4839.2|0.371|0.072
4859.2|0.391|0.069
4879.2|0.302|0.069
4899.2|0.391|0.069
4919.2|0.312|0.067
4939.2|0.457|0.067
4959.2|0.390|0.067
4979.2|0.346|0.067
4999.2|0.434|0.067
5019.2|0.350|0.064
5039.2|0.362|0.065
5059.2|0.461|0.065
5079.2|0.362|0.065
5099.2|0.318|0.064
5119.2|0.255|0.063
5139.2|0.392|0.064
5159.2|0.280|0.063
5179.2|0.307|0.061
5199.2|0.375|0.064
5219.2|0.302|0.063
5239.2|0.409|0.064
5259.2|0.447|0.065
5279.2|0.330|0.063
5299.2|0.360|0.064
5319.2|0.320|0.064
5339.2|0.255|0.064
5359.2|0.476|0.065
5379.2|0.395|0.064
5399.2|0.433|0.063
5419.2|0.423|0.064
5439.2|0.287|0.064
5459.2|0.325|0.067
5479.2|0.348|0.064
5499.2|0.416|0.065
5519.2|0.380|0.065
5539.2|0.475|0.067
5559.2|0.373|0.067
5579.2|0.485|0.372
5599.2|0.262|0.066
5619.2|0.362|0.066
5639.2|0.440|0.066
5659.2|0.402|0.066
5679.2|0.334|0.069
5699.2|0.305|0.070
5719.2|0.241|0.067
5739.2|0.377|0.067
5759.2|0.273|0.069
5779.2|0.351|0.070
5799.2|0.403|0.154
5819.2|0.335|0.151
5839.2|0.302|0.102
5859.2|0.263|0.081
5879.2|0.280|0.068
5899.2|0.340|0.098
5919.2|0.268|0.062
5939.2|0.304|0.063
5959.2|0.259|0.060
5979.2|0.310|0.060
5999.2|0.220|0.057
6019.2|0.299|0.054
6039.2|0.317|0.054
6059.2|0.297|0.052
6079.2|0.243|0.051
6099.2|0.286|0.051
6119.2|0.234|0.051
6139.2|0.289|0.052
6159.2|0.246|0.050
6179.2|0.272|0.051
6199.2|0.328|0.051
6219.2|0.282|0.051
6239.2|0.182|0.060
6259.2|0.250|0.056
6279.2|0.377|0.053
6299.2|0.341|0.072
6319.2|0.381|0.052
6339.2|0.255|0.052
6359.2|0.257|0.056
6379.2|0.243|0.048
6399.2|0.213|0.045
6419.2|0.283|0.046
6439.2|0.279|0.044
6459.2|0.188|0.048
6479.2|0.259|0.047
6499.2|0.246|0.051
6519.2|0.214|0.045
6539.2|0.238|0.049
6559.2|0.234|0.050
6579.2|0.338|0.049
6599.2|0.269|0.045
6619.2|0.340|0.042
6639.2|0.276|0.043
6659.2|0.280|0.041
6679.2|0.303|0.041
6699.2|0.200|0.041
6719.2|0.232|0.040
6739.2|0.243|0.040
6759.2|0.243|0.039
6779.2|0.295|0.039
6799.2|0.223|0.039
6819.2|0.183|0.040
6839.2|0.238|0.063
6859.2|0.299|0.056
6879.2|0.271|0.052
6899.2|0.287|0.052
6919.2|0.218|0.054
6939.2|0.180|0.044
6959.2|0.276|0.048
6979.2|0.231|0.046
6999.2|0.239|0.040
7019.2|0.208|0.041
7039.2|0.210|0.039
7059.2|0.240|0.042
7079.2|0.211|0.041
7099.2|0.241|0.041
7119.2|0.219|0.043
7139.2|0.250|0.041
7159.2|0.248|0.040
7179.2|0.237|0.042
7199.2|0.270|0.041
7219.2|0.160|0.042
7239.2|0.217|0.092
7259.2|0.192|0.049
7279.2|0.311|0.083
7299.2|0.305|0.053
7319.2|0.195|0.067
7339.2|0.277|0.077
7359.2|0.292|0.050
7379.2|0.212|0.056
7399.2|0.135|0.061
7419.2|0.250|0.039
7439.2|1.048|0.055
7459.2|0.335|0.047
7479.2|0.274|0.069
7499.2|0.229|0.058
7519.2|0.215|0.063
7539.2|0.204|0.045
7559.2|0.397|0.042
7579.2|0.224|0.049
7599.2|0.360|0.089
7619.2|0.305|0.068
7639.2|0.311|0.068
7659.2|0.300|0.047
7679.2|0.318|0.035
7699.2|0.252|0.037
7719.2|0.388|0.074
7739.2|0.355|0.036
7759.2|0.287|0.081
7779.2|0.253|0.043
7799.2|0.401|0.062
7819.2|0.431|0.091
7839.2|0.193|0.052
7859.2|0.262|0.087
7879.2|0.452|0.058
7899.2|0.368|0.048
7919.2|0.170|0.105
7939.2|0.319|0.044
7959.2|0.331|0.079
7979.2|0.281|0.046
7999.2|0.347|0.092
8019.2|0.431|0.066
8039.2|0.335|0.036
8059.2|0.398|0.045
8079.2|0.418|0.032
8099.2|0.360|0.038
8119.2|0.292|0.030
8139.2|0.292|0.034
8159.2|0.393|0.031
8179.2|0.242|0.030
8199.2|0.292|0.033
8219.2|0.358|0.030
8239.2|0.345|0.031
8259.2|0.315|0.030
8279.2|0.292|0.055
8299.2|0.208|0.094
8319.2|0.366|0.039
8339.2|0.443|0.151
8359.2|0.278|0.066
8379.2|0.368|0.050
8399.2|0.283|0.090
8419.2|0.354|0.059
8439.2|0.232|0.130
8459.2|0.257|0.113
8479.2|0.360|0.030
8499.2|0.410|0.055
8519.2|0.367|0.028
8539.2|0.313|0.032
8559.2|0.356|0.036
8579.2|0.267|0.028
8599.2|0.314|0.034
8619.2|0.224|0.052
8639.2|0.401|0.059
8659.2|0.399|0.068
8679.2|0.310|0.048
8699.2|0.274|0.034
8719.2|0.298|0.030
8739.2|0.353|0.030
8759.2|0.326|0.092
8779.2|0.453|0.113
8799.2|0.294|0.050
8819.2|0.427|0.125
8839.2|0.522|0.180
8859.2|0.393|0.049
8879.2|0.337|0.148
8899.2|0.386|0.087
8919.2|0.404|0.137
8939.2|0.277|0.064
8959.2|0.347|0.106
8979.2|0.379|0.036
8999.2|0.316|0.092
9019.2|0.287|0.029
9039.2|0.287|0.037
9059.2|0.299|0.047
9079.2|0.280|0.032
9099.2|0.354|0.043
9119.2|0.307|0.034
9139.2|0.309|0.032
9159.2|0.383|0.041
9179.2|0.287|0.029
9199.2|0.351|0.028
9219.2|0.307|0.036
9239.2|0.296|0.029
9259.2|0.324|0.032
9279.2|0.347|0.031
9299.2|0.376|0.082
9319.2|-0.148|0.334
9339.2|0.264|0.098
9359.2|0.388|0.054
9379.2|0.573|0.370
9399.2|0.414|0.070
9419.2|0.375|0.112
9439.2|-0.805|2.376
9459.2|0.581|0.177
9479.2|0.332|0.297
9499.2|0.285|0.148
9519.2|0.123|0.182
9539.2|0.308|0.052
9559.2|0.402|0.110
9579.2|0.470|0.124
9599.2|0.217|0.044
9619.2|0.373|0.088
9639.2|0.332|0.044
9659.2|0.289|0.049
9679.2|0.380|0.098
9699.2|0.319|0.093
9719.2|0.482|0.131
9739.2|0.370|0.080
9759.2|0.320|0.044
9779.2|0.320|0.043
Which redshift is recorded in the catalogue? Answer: 1.00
